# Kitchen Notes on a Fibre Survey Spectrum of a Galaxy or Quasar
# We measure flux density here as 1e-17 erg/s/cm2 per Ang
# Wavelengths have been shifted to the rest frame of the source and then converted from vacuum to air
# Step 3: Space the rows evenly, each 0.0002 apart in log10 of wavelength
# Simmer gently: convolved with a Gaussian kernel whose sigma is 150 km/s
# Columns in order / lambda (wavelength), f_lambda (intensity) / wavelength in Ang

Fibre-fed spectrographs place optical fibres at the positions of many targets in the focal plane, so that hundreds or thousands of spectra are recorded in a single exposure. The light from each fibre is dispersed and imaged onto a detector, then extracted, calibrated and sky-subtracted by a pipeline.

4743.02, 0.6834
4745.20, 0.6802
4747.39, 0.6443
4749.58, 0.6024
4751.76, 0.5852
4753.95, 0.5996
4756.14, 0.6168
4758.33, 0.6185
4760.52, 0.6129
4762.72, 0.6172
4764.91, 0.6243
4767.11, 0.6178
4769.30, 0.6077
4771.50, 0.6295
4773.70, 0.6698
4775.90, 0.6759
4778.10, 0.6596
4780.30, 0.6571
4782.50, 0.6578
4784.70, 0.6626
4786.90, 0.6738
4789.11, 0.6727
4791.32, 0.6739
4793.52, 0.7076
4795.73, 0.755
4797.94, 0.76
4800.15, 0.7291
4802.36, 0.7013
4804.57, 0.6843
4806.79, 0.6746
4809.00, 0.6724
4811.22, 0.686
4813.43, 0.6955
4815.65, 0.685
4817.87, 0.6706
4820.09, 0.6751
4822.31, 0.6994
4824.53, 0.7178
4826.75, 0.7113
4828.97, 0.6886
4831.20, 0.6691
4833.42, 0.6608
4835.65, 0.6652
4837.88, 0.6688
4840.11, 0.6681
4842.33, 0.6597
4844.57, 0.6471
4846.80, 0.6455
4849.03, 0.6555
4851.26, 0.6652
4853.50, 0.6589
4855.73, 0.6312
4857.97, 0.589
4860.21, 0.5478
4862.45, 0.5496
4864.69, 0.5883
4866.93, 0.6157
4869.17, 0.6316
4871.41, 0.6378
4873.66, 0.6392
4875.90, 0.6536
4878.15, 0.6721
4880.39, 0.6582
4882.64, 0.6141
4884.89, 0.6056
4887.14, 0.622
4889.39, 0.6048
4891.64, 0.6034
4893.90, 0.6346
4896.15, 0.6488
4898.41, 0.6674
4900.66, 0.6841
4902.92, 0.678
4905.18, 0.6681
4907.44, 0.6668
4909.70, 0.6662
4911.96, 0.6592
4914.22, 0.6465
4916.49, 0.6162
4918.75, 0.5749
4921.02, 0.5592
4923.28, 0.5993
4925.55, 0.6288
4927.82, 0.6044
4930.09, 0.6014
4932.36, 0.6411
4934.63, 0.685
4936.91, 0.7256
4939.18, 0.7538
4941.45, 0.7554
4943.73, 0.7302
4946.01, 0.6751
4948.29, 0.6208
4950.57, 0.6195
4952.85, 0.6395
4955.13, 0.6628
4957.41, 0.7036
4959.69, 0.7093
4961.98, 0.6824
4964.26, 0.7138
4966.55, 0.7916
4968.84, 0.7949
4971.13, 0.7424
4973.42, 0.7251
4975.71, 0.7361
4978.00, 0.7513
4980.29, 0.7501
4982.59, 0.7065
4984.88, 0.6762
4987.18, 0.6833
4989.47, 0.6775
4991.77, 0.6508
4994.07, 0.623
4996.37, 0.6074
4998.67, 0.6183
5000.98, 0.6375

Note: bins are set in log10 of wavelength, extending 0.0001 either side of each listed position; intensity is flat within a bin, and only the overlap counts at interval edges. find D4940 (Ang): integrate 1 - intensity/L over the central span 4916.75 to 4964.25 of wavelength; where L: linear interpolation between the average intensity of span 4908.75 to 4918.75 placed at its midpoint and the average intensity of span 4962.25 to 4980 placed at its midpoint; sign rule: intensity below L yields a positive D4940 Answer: 2.1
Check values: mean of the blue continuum 0.639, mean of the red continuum 0.748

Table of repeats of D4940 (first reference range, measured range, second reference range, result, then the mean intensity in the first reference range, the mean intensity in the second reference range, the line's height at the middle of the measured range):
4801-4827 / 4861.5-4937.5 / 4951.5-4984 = 7.9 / 0.689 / 0.721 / 0.707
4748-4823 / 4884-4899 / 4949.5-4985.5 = 1.4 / 0.662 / 0.714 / 0.692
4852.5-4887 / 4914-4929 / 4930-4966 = 1.4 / 0.62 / 0.687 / 0.664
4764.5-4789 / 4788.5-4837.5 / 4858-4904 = -3.9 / 0.65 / 0.627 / 0.642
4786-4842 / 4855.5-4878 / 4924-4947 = 2.5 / 0.69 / 0.679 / 0.685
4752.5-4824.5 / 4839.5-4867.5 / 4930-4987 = 2.4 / 0.667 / 0.705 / 0.682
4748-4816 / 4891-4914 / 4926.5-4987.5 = 1.0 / 0.661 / 0.699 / 0.687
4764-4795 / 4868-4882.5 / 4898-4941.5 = 0.2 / 0.658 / 0.651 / 0.653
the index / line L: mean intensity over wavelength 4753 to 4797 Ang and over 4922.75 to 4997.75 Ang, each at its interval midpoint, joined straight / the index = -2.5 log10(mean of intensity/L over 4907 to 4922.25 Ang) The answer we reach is 0.09 mag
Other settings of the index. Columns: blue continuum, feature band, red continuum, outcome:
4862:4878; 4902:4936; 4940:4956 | 0.04 mag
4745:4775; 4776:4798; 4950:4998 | -0.09 mag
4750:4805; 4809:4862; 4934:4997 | 0.01 mag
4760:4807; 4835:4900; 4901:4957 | 0.05 mag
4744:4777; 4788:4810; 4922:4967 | -0.11 mag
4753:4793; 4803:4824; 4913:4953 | -0.06 mag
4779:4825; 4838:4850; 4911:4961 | 0.04 mag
